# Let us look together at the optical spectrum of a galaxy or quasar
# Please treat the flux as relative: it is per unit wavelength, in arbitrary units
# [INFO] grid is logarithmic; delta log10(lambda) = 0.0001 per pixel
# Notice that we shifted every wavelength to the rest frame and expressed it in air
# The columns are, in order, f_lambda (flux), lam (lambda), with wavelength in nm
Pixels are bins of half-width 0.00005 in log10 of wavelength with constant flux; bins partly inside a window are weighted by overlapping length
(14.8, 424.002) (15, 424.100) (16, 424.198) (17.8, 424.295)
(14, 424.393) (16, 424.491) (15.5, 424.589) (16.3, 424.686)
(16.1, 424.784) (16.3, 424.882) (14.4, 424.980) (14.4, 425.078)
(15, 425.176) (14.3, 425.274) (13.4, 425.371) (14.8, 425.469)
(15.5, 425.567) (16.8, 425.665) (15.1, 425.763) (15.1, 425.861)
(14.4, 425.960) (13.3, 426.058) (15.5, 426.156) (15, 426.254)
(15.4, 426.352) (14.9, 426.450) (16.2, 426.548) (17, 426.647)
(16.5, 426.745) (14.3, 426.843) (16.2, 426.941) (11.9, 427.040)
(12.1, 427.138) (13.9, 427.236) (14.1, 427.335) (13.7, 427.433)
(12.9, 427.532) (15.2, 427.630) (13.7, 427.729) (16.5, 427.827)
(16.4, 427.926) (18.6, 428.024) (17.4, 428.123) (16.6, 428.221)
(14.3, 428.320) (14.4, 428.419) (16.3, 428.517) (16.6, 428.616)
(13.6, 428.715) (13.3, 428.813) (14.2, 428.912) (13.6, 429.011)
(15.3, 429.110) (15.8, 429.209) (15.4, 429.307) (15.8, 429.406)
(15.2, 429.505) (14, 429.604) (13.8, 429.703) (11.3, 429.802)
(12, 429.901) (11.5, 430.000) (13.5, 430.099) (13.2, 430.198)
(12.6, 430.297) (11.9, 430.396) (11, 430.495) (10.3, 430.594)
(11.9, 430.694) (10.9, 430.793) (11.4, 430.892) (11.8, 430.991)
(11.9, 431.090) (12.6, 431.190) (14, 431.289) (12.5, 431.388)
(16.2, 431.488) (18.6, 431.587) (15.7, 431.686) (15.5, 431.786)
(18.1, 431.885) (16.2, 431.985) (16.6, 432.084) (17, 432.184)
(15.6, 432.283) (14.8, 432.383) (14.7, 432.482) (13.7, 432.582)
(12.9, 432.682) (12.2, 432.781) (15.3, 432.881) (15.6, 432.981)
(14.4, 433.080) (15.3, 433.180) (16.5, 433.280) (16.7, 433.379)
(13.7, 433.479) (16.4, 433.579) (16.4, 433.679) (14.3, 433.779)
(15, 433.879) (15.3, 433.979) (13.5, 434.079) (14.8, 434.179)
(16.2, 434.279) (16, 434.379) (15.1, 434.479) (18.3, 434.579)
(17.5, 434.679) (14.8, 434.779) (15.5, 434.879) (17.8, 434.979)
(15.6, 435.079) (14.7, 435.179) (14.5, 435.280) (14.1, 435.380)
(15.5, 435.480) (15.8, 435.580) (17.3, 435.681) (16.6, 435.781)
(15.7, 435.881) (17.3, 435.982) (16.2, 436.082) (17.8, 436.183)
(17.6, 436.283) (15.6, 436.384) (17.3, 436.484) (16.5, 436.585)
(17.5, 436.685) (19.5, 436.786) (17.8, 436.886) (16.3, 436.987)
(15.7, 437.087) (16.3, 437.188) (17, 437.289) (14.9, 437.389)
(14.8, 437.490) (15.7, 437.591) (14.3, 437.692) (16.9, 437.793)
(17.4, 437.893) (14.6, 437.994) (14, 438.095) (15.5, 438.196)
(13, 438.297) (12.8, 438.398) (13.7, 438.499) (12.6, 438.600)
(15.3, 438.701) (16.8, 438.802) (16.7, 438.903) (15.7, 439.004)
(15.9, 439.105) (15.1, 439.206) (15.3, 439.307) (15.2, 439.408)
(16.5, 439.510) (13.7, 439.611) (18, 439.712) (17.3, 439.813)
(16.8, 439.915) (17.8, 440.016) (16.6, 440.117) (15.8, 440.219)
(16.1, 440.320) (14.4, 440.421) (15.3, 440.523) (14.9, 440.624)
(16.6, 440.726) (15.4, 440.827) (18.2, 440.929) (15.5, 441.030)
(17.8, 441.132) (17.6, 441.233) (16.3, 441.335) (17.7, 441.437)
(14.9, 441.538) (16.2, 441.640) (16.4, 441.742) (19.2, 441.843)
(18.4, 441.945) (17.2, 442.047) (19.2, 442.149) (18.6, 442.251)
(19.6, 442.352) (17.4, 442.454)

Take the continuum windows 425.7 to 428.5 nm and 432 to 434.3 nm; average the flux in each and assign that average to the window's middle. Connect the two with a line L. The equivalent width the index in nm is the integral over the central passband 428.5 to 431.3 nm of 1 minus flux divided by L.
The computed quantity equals 0.34 nm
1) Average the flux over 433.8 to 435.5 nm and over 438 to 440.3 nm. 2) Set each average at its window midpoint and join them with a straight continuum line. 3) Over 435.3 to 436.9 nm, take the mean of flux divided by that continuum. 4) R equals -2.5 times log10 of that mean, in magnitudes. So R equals -0.08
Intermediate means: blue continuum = 15.5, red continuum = 15.5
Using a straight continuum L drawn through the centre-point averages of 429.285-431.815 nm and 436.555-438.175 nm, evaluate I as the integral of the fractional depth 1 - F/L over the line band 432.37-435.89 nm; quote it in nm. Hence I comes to -0.14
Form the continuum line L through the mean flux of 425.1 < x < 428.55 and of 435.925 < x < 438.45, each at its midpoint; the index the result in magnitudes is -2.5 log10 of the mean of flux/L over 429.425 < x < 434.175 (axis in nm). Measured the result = 0.10 mag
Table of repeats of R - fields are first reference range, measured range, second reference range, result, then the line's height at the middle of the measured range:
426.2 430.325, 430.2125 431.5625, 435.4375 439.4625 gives 0.21 mag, 15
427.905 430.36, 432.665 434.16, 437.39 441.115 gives 0.00 mag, 15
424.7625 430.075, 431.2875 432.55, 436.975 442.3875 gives -0.04 mag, 15.3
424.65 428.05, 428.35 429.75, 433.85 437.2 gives 0.04 mag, 15.3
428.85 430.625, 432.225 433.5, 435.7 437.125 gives 0.02 mag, 15.1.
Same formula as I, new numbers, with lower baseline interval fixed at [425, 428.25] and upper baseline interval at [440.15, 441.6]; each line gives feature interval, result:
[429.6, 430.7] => 0.22 nm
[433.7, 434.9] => 0.01 nm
